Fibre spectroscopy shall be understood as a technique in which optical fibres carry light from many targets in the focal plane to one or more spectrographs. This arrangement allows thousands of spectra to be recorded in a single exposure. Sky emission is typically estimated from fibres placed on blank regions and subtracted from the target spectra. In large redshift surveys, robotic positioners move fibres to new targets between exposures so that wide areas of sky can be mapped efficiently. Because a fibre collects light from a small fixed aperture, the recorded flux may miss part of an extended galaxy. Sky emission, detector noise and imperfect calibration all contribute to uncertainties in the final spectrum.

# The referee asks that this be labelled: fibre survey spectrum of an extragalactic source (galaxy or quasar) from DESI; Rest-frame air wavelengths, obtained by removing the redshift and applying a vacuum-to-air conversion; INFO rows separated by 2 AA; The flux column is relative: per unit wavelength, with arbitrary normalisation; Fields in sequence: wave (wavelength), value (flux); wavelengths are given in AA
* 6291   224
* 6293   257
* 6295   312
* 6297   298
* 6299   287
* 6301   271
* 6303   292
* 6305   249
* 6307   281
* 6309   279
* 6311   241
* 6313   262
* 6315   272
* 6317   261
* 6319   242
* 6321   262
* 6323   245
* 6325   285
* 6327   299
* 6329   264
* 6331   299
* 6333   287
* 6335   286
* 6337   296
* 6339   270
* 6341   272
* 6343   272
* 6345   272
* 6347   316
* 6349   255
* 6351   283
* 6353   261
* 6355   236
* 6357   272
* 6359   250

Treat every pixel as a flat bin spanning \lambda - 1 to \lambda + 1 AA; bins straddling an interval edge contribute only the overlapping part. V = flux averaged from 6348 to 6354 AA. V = 266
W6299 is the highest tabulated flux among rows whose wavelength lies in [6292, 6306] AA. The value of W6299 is 312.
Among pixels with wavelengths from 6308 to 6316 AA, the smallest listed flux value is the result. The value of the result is 241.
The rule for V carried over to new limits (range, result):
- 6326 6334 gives 287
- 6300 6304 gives 282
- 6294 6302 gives 292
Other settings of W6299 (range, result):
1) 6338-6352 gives 316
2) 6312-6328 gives 299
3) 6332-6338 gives 296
